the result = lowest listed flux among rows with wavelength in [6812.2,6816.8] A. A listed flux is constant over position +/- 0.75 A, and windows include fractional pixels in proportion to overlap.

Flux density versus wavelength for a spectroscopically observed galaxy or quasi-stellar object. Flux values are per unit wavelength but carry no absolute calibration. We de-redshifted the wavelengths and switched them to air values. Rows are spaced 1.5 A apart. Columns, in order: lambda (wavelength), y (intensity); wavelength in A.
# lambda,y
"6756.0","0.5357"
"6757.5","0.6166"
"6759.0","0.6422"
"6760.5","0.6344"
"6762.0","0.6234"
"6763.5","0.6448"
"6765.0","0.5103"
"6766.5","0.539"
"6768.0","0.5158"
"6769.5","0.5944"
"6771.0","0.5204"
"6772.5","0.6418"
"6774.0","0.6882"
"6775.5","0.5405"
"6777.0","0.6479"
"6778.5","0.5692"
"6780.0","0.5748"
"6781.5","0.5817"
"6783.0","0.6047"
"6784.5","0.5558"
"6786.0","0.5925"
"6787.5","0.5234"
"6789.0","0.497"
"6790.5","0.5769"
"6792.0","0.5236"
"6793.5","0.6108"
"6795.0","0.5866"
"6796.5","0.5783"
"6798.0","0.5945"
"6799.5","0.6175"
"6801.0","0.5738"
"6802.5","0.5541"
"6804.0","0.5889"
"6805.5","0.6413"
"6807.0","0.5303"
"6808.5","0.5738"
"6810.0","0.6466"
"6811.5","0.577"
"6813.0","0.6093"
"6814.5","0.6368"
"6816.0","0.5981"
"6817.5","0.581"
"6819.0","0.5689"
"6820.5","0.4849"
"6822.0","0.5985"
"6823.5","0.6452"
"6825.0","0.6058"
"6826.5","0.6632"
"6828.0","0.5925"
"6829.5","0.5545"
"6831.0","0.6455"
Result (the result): 0.5981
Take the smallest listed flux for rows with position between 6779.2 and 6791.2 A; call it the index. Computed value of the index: 0.497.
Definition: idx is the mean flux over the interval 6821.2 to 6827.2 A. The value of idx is 0.627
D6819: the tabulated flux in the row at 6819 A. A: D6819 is 0.5689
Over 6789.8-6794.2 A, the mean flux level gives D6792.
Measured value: 0.57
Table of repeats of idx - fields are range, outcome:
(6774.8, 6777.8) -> 0.595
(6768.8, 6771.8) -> 0.558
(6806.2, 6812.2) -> 0.582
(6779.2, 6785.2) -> 0.579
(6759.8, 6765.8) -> 0.602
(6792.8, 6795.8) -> 0.598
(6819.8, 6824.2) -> 0.576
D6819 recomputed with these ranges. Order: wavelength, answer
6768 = 0.5158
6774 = 0.6882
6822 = 0.5985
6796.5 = 0.5783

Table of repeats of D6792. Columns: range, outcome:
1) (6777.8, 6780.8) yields 0.572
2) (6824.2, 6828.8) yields 0.62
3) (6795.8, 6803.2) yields 0.584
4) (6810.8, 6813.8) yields 0.594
